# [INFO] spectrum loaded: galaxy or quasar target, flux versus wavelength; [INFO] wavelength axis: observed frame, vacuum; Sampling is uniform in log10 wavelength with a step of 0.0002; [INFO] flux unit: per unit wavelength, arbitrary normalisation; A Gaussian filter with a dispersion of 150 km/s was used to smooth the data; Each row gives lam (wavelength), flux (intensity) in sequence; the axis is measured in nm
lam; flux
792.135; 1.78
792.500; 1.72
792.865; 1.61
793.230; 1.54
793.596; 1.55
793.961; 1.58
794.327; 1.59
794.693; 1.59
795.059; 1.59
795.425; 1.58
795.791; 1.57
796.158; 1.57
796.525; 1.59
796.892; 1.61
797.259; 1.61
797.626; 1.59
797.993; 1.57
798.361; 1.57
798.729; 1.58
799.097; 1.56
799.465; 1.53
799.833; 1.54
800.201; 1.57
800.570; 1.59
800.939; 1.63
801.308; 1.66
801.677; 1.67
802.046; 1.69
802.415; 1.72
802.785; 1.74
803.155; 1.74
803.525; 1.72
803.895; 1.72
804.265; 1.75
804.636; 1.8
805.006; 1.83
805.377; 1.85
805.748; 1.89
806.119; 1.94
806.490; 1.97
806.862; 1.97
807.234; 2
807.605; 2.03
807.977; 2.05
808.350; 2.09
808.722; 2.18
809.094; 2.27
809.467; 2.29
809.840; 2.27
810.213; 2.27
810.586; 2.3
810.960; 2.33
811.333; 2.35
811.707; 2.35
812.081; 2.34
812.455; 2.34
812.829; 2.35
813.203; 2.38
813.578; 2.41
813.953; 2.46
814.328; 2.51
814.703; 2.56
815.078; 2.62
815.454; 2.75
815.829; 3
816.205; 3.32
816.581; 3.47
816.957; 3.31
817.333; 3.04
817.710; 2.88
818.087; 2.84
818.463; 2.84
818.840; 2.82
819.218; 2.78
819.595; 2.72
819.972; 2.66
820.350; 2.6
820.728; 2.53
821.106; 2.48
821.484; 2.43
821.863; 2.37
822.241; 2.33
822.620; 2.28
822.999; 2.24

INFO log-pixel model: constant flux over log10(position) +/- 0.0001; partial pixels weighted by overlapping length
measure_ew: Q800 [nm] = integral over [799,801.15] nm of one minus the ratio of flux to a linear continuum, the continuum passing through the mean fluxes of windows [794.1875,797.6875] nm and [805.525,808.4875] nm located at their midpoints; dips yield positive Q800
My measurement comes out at 0.21 nm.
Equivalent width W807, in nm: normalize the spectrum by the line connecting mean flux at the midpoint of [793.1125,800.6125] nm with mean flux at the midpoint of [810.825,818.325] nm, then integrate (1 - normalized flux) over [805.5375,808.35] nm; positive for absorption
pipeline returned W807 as 0.28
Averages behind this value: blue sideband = 1.57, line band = 1.98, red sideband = 2.69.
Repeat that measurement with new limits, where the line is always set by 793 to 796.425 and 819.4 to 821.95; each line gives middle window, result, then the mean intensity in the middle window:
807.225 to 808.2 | 0.01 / 2.03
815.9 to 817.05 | -0.45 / 3.33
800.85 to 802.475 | 0.14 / 1.67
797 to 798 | 0.05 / 1.6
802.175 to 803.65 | 0.12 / 1.73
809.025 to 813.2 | -0.25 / 2.32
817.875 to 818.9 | -0.16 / 2.84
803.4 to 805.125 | 0.15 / 1.76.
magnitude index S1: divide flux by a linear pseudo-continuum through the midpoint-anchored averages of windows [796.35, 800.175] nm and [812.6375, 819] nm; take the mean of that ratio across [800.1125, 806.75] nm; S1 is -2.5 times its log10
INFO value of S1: 0.11 mag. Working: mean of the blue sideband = 1.57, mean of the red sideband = 2.8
